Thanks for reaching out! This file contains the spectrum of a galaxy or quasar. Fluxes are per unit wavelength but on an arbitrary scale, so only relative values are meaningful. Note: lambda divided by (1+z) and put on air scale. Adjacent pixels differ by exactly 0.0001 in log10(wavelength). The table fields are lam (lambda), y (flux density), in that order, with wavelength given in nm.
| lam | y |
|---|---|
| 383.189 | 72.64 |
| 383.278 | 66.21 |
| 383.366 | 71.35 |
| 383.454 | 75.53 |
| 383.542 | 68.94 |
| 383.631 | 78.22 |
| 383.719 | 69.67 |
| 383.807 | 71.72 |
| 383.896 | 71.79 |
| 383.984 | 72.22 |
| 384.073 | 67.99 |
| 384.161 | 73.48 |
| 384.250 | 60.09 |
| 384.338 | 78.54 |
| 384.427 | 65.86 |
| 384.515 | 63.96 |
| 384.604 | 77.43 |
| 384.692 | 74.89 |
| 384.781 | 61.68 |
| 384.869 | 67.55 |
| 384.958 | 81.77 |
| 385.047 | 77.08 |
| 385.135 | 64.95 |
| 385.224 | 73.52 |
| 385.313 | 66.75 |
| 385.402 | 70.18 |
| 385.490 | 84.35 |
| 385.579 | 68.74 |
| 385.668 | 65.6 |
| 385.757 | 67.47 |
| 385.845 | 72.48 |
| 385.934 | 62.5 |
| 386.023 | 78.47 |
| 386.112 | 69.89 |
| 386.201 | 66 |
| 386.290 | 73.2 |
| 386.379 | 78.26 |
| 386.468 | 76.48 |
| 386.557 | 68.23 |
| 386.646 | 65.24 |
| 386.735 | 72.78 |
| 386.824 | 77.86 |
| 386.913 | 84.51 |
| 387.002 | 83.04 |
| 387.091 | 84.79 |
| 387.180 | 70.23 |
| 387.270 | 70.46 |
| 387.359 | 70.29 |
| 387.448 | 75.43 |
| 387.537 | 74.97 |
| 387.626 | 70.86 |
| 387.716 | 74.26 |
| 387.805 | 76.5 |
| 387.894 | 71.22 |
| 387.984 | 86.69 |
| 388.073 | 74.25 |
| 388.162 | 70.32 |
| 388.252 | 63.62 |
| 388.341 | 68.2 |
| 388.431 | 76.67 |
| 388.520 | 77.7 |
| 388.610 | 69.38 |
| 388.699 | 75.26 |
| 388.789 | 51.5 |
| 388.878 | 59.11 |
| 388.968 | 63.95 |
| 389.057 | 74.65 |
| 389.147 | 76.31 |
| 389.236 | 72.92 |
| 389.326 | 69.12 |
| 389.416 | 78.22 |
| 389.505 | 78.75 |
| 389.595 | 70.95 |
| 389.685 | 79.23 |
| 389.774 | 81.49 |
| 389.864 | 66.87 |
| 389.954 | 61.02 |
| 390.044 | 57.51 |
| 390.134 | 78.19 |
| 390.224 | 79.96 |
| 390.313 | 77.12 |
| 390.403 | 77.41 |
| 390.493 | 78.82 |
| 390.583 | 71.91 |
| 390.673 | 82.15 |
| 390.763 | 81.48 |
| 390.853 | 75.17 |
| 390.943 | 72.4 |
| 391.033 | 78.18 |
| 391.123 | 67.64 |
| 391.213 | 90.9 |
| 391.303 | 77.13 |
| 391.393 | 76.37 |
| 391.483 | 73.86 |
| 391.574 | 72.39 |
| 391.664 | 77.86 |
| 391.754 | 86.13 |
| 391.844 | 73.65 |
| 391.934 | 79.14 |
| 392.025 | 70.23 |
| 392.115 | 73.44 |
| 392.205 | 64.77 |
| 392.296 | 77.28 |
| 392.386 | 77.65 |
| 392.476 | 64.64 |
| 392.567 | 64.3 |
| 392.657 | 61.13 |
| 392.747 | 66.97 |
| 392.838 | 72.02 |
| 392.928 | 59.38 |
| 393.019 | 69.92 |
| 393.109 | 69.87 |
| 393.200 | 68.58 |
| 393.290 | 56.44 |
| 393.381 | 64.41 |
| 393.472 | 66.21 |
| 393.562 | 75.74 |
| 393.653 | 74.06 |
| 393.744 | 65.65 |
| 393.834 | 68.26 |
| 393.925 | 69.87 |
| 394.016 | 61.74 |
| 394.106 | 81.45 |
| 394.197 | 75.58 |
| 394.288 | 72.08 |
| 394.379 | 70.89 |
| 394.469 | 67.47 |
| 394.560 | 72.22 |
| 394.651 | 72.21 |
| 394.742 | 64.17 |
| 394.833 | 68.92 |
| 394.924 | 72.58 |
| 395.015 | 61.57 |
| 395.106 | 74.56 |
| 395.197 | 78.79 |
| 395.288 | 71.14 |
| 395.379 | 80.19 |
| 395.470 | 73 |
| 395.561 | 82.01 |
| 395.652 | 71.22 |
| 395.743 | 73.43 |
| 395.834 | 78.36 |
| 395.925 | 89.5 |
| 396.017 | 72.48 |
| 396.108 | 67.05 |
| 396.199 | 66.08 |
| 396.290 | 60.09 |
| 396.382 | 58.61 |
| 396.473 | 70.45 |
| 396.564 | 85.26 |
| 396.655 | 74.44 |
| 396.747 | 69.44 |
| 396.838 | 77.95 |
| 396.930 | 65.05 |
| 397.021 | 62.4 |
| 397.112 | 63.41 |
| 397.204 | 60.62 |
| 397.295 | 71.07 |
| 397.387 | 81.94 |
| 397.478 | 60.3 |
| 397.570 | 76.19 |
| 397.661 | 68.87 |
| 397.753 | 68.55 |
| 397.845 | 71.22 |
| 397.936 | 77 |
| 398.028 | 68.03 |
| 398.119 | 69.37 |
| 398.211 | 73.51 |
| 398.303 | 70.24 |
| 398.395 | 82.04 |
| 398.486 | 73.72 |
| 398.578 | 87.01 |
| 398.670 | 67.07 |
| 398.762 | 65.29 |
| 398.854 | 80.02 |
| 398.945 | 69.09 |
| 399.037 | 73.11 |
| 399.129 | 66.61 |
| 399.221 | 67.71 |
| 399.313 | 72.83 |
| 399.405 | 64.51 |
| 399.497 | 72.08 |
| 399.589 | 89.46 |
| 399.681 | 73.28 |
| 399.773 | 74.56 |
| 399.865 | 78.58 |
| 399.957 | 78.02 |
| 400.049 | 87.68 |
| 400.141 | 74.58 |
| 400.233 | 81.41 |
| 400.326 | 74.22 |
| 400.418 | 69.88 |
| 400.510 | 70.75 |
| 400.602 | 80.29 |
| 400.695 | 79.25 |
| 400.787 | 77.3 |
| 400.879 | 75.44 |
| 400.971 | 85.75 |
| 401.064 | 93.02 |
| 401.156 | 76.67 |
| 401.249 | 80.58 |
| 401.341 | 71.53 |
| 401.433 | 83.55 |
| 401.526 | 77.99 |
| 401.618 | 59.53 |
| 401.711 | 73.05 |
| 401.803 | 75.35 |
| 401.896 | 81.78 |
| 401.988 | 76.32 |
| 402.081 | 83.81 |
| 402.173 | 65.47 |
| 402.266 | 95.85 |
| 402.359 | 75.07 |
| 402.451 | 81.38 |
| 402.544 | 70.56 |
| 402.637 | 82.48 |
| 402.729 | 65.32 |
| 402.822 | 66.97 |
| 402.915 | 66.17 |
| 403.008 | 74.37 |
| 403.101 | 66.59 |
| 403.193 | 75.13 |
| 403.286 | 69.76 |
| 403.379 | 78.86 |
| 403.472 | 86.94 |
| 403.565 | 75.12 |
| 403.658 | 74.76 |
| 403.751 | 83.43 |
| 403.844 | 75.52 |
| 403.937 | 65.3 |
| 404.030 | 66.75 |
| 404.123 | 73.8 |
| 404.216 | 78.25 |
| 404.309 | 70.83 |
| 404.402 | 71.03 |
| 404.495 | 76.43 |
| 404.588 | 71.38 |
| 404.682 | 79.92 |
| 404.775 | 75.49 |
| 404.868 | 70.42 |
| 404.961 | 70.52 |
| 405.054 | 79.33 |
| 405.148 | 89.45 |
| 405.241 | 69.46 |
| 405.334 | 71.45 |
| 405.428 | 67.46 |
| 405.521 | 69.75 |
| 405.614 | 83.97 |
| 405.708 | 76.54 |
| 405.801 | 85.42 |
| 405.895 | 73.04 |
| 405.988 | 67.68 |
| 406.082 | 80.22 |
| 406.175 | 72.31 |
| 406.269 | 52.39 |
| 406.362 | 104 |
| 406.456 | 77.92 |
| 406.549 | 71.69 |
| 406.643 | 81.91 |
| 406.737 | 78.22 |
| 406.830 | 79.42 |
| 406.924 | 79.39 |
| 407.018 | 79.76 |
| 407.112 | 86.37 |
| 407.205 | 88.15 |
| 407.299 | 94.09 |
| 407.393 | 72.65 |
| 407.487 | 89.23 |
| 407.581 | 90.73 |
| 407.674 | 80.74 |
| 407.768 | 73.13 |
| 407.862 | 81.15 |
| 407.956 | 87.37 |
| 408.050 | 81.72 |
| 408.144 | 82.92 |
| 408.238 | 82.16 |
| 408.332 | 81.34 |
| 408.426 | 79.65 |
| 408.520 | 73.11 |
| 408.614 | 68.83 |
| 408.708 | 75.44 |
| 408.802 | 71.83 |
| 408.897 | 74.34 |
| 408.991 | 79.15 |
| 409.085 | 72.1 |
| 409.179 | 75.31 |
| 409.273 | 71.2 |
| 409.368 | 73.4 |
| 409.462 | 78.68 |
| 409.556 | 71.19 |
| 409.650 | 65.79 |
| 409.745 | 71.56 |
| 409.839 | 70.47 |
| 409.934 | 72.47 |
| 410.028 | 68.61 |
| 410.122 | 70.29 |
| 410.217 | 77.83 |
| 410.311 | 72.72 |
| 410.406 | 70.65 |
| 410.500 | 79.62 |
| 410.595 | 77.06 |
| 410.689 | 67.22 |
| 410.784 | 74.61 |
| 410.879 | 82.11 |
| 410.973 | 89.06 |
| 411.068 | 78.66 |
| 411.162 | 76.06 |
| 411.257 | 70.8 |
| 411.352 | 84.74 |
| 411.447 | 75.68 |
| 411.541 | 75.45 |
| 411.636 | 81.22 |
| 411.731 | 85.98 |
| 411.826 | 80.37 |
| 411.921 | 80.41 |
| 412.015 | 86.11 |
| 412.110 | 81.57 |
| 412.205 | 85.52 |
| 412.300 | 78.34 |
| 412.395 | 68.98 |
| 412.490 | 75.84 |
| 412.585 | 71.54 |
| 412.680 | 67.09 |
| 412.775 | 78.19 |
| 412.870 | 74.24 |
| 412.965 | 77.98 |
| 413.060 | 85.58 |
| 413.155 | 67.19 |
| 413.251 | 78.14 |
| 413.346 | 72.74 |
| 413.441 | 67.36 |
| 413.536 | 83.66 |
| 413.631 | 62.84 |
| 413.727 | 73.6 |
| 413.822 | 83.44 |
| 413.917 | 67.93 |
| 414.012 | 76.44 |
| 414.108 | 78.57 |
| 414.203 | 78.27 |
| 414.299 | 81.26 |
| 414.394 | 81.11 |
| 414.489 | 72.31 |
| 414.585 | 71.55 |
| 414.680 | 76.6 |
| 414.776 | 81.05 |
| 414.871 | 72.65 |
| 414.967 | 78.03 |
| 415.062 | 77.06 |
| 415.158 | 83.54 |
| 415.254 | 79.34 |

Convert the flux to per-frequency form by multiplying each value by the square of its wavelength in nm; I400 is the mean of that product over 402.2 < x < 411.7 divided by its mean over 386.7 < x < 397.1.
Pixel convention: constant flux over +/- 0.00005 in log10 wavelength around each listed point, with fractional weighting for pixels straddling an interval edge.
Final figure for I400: 1.14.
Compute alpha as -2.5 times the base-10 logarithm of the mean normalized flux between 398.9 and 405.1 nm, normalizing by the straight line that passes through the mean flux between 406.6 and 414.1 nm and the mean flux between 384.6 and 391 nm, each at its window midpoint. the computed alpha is 0.003 mag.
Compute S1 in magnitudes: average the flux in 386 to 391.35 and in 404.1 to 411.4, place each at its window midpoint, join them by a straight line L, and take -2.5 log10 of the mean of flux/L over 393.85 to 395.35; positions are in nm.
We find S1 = 0.055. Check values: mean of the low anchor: 73.7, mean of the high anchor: 76.7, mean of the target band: 71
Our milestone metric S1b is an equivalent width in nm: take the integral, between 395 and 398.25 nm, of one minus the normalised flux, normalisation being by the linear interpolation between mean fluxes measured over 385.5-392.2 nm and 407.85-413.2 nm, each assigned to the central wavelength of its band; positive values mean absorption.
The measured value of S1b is 0.13 nm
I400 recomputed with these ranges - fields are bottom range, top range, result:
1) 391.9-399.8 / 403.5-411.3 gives 1.14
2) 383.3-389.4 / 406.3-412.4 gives 1.22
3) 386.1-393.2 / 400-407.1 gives 1.12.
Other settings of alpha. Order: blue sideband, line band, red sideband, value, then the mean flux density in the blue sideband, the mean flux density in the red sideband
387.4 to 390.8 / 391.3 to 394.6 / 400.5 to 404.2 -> 0.048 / 73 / 76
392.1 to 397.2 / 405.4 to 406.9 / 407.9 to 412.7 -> -0.026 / 70.2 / 76.4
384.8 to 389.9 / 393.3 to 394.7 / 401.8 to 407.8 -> 0.061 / 72.6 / 76.7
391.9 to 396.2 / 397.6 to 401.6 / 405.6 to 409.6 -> -0.019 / 70.8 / 78.6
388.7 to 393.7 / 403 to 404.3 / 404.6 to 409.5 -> 0.030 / 72.1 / 77.9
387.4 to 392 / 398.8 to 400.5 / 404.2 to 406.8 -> 0.004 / 74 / 75.6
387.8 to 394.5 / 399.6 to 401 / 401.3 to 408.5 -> -0.033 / 72.1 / 77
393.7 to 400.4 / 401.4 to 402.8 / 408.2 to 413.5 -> -0.039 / 72.3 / 75.8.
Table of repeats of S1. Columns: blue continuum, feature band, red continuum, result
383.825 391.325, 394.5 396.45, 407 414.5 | 0.04 mag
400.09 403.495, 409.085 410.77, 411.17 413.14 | 0.07 mag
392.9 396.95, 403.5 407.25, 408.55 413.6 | -0.03 mag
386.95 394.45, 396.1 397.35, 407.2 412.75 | 0.09 mag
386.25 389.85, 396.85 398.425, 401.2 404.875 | 0.06 mag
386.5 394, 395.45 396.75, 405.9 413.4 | 0.02 mag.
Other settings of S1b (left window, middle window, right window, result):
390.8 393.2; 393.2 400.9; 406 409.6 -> 0.248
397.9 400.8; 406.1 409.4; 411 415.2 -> -0.127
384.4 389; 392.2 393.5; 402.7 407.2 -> 0.108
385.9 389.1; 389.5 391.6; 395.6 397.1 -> -0.094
